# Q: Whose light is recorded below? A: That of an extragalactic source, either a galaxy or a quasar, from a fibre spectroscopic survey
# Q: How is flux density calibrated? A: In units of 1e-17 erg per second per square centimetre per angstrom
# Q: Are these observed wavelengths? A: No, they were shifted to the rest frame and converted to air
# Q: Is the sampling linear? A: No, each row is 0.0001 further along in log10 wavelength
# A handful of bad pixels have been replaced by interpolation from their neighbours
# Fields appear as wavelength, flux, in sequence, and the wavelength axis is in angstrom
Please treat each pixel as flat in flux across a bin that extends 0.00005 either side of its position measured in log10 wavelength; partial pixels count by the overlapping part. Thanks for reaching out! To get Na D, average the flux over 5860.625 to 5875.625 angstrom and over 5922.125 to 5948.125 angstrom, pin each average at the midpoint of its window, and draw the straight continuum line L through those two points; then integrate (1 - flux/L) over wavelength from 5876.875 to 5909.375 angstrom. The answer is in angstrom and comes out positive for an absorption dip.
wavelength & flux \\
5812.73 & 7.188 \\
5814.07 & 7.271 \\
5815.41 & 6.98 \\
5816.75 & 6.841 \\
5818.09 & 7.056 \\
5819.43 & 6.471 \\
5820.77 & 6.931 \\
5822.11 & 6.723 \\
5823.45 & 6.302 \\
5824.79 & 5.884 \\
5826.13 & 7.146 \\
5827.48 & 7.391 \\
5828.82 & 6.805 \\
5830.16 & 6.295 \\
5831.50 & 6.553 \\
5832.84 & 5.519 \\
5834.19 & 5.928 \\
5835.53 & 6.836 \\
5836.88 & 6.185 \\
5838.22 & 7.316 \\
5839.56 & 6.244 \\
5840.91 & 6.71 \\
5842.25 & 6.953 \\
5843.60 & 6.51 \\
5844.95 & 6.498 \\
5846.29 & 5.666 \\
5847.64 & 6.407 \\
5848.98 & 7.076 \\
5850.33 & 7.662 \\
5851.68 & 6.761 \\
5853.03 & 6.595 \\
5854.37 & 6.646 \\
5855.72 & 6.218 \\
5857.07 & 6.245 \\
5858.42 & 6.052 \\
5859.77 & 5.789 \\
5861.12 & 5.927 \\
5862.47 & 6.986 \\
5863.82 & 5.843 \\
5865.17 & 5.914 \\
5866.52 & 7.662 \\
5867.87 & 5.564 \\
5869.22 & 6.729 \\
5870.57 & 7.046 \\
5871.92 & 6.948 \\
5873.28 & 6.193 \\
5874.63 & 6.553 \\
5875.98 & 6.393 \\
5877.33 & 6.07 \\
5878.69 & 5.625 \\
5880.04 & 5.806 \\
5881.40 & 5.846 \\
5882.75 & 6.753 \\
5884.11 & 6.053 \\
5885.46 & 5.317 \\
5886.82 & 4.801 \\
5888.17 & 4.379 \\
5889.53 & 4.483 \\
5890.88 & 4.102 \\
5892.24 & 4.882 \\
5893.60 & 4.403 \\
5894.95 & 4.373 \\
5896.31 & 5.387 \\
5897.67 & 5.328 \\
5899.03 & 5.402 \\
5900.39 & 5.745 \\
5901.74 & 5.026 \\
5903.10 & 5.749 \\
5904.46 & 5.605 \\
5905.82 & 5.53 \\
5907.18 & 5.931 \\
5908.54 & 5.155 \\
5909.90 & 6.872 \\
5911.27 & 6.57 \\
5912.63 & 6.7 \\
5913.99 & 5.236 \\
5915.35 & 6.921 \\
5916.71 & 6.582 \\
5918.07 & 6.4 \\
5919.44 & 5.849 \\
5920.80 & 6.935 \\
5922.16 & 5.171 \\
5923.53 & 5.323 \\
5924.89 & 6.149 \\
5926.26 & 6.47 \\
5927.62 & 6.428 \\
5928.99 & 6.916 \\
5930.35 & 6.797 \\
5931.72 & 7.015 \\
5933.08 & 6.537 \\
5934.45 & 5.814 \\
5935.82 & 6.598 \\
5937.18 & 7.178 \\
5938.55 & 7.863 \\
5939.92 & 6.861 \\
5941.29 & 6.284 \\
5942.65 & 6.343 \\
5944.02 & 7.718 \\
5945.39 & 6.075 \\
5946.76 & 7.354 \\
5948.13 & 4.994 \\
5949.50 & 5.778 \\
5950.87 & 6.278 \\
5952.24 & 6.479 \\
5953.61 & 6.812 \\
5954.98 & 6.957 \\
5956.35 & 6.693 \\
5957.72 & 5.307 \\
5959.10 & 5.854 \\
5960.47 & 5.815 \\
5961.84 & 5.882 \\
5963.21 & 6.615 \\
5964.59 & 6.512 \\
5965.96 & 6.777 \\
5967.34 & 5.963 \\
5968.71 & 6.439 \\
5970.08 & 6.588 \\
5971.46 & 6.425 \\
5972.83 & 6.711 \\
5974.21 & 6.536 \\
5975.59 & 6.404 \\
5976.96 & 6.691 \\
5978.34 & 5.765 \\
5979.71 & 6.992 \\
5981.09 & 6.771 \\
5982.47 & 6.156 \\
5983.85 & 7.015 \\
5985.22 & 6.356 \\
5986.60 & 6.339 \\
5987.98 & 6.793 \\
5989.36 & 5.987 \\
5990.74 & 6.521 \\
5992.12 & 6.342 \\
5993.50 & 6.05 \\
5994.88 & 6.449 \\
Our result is 6.0 angstrom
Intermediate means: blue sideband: 6.49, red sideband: 6.57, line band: 5.33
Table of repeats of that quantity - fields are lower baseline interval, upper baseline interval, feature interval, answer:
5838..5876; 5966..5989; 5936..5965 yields 0.18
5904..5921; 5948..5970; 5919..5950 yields -1.32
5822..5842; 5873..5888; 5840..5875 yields -1.78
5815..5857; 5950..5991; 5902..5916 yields 1.09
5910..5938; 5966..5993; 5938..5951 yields -0.27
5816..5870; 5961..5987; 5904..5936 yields 1.29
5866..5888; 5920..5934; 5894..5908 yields 1.95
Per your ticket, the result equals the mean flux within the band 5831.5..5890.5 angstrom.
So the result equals 6.24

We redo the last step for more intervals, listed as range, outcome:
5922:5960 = 6.44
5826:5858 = 6.58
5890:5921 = 5.66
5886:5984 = 6.11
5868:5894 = 5.71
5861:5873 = 6.53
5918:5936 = 6.3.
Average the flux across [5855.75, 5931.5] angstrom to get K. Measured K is 5.92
